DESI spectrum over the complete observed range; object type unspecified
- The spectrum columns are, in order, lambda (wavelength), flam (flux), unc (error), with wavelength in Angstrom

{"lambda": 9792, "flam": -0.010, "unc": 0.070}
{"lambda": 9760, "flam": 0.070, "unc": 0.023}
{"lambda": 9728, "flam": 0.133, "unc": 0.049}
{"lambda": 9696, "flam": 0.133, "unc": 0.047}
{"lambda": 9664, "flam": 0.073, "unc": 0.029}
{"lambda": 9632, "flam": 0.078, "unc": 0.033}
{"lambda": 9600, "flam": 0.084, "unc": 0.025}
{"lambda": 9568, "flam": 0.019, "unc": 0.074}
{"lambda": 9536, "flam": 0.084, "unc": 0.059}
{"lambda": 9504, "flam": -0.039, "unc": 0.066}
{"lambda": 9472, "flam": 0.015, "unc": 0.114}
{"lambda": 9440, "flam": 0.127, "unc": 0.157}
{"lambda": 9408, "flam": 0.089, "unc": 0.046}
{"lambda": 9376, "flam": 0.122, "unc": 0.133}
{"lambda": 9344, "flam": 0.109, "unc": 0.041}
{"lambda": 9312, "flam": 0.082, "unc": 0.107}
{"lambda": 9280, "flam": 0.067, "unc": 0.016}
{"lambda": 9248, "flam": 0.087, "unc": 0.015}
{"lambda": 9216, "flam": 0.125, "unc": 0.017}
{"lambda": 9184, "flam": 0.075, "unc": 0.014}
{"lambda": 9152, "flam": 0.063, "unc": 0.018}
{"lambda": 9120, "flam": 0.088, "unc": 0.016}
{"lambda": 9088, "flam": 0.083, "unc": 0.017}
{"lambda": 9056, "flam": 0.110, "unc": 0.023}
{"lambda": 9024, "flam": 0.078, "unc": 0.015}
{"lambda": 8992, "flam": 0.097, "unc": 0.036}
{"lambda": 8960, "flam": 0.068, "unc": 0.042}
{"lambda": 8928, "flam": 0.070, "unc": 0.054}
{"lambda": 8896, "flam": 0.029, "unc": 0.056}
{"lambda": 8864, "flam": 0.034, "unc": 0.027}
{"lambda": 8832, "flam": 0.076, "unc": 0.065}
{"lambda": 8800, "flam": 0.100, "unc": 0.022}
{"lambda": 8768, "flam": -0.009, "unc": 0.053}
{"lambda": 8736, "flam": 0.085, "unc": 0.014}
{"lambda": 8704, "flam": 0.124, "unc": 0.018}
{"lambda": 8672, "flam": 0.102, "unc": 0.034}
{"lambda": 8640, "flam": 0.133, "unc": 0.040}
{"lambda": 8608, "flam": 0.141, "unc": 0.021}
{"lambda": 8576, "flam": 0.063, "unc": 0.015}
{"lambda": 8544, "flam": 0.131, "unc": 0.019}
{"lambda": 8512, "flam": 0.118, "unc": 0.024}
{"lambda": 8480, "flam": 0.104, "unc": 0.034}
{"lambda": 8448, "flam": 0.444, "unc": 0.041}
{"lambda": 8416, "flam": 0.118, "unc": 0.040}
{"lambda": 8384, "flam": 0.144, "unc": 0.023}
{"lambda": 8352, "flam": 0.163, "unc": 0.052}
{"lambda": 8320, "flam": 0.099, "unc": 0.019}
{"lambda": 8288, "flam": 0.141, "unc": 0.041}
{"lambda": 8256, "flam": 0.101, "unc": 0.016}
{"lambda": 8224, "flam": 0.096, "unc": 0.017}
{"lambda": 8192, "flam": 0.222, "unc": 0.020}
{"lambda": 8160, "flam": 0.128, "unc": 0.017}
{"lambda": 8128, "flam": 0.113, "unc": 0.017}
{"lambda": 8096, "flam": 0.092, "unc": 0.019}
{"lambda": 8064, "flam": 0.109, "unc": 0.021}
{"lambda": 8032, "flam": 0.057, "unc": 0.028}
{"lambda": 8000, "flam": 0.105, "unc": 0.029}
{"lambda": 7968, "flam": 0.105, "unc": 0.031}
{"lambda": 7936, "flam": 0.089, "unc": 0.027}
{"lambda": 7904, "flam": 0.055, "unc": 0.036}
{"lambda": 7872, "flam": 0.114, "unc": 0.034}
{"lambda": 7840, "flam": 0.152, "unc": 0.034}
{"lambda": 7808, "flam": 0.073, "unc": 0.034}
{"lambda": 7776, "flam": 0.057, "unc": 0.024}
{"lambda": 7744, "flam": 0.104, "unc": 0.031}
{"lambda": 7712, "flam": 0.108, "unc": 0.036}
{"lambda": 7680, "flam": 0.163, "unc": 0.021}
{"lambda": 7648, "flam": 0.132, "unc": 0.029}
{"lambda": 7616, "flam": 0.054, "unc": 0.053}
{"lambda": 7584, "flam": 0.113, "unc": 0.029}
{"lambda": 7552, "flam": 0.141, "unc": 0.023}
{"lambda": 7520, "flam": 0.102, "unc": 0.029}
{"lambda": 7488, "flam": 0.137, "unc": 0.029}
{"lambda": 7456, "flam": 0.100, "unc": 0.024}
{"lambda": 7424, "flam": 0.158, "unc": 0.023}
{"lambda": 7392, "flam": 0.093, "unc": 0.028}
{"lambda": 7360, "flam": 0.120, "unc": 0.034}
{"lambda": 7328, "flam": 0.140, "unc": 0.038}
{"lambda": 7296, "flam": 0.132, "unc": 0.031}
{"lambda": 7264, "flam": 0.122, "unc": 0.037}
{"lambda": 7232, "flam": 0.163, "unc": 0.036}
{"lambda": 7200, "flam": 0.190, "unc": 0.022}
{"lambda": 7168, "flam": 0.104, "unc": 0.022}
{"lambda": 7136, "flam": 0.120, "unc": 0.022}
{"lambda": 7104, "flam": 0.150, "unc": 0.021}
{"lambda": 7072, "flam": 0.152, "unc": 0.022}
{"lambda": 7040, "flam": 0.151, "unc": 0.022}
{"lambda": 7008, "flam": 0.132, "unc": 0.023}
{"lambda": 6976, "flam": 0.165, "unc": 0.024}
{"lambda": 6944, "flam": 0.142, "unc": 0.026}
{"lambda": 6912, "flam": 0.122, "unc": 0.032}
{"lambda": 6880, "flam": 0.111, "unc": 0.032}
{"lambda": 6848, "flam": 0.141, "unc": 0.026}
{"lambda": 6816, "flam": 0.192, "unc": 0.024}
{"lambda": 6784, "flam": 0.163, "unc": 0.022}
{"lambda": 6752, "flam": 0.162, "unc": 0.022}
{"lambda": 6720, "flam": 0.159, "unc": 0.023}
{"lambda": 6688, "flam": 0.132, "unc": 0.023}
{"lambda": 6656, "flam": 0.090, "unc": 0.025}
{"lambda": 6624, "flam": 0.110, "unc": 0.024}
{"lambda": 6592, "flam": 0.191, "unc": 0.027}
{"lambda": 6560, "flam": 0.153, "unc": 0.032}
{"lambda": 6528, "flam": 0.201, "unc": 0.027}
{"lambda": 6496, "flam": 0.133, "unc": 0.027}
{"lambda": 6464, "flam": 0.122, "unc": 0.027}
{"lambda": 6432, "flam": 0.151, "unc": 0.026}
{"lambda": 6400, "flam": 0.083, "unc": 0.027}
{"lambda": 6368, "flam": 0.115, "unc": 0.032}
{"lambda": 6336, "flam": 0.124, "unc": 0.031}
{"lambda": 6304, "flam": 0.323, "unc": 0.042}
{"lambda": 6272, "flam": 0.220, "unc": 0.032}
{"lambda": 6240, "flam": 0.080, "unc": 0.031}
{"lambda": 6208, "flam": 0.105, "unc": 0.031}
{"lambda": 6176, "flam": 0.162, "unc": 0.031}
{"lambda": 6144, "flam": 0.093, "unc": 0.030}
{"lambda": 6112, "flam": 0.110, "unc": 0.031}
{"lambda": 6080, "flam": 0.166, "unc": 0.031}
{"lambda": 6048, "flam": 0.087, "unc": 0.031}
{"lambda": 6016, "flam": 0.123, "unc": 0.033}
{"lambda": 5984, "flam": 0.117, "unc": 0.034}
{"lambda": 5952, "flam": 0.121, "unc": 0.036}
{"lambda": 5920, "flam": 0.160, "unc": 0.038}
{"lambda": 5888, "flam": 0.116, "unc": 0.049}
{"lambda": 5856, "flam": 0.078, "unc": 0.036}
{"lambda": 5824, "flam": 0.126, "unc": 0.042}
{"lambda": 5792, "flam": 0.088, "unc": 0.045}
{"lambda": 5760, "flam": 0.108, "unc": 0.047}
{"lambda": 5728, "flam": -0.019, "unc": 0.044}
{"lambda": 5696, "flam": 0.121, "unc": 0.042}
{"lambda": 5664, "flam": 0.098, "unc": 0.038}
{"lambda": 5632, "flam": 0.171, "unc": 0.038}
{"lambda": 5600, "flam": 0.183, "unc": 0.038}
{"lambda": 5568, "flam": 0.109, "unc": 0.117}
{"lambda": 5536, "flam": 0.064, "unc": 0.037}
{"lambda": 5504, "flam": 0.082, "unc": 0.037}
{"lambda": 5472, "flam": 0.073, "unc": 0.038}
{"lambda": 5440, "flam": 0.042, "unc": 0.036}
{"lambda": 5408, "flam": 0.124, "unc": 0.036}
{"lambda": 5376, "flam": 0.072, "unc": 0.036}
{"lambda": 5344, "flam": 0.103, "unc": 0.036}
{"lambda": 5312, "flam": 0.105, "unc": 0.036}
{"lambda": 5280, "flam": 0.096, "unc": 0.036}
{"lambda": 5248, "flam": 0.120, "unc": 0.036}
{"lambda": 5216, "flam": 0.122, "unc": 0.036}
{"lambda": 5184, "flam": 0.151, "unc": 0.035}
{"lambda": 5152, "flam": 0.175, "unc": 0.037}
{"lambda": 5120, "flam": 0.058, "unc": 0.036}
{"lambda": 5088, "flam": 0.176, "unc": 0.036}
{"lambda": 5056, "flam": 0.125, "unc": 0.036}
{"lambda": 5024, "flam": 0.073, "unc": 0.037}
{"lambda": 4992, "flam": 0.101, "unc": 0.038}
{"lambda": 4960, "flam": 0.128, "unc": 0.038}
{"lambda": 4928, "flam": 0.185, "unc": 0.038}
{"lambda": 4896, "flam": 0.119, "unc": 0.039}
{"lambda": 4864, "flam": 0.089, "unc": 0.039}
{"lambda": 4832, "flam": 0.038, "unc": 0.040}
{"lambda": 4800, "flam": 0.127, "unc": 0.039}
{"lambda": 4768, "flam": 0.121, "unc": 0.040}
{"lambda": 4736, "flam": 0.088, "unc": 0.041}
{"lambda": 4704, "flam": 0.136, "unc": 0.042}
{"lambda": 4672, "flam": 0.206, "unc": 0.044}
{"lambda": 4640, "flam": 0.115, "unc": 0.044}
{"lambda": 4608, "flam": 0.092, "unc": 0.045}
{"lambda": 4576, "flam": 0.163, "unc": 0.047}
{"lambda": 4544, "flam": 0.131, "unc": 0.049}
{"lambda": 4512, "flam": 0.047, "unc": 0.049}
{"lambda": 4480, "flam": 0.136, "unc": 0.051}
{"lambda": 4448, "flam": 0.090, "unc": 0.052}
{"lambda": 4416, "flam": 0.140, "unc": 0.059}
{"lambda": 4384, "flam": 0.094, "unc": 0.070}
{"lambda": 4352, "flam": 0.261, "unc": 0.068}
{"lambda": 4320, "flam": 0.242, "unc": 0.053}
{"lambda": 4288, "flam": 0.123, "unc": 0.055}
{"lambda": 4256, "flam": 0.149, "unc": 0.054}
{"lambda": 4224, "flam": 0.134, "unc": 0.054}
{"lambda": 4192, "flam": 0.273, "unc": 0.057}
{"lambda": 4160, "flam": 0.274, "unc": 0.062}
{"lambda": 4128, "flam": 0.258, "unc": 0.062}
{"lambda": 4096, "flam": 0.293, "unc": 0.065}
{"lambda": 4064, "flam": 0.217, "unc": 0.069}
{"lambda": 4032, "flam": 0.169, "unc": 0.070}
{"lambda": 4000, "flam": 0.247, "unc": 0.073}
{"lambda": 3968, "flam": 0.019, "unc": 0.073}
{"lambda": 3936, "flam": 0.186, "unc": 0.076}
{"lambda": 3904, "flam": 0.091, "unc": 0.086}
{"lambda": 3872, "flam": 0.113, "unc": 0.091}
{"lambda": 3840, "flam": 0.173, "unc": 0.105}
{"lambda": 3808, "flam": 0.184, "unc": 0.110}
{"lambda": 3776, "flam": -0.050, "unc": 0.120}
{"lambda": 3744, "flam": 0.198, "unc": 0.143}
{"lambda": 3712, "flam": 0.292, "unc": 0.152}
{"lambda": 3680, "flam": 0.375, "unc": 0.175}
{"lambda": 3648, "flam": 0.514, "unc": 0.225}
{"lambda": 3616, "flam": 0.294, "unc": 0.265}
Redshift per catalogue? 0.69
